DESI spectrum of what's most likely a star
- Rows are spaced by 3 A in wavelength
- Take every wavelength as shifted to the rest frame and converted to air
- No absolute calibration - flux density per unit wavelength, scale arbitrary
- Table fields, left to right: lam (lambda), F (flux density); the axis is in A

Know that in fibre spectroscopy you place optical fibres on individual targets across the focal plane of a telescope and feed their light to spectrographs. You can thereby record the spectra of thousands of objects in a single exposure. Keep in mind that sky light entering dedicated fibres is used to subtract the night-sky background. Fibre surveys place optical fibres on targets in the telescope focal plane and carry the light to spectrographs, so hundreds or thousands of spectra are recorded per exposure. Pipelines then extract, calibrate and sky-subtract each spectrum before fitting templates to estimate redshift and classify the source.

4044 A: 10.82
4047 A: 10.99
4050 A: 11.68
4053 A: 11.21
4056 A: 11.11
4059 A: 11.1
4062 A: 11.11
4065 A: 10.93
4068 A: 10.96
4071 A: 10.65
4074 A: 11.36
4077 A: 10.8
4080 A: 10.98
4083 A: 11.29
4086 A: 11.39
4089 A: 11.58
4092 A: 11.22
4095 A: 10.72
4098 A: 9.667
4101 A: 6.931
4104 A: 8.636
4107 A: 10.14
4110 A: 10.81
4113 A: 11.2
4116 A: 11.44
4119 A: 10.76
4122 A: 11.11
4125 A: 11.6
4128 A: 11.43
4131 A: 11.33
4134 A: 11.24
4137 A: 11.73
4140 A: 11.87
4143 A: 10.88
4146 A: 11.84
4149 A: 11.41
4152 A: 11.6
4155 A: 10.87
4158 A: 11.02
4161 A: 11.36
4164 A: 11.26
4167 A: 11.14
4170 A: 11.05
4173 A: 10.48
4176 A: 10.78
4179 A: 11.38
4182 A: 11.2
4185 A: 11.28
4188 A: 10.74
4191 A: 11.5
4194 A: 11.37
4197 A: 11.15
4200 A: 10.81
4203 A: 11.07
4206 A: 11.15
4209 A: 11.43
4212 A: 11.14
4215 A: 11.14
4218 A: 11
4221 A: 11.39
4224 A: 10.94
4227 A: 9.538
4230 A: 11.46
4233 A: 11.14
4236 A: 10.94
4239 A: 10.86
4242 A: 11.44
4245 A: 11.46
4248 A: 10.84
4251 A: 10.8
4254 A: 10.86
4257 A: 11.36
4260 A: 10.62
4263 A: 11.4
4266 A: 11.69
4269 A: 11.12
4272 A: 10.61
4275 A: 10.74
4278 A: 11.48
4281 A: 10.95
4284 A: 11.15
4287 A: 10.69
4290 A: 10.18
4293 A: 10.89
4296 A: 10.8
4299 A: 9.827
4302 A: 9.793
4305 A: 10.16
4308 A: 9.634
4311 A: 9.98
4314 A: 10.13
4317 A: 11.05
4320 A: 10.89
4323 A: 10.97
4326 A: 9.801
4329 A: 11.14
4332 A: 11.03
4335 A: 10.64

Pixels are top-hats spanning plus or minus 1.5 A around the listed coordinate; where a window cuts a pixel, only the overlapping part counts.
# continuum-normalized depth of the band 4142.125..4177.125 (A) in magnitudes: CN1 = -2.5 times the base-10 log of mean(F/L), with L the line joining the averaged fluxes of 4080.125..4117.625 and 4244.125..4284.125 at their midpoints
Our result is -0.05 mag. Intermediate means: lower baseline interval 10.4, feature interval 11.1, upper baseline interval 11.1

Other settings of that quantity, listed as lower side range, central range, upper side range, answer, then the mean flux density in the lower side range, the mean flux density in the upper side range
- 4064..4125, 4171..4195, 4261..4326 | -0.04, 10.7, 10.7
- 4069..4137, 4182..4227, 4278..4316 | -0.05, 10.8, 10.4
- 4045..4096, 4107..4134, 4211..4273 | -0.01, 11.1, 11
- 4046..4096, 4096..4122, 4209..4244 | 0.11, 11.1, 11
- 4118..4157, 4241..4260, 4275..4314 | -0.04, 11.4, 10.5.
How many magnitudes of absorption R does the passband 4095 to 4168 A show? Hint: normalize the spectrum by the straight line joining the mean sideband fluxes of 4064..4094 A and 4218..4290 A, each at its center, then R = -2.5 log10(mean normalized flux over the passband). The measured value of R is 0.02 mag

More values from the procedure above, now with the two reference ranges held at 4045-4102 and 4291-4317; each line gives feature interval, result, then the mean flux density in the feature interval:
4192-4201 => -0.064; 11.1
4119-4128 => -0.054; 11.3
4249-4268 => -0.079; 11.1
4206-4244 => -0.062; 11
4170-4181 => -0.035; 10.9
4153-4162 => -0.048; 11.1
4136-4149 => -0.087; 11.6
